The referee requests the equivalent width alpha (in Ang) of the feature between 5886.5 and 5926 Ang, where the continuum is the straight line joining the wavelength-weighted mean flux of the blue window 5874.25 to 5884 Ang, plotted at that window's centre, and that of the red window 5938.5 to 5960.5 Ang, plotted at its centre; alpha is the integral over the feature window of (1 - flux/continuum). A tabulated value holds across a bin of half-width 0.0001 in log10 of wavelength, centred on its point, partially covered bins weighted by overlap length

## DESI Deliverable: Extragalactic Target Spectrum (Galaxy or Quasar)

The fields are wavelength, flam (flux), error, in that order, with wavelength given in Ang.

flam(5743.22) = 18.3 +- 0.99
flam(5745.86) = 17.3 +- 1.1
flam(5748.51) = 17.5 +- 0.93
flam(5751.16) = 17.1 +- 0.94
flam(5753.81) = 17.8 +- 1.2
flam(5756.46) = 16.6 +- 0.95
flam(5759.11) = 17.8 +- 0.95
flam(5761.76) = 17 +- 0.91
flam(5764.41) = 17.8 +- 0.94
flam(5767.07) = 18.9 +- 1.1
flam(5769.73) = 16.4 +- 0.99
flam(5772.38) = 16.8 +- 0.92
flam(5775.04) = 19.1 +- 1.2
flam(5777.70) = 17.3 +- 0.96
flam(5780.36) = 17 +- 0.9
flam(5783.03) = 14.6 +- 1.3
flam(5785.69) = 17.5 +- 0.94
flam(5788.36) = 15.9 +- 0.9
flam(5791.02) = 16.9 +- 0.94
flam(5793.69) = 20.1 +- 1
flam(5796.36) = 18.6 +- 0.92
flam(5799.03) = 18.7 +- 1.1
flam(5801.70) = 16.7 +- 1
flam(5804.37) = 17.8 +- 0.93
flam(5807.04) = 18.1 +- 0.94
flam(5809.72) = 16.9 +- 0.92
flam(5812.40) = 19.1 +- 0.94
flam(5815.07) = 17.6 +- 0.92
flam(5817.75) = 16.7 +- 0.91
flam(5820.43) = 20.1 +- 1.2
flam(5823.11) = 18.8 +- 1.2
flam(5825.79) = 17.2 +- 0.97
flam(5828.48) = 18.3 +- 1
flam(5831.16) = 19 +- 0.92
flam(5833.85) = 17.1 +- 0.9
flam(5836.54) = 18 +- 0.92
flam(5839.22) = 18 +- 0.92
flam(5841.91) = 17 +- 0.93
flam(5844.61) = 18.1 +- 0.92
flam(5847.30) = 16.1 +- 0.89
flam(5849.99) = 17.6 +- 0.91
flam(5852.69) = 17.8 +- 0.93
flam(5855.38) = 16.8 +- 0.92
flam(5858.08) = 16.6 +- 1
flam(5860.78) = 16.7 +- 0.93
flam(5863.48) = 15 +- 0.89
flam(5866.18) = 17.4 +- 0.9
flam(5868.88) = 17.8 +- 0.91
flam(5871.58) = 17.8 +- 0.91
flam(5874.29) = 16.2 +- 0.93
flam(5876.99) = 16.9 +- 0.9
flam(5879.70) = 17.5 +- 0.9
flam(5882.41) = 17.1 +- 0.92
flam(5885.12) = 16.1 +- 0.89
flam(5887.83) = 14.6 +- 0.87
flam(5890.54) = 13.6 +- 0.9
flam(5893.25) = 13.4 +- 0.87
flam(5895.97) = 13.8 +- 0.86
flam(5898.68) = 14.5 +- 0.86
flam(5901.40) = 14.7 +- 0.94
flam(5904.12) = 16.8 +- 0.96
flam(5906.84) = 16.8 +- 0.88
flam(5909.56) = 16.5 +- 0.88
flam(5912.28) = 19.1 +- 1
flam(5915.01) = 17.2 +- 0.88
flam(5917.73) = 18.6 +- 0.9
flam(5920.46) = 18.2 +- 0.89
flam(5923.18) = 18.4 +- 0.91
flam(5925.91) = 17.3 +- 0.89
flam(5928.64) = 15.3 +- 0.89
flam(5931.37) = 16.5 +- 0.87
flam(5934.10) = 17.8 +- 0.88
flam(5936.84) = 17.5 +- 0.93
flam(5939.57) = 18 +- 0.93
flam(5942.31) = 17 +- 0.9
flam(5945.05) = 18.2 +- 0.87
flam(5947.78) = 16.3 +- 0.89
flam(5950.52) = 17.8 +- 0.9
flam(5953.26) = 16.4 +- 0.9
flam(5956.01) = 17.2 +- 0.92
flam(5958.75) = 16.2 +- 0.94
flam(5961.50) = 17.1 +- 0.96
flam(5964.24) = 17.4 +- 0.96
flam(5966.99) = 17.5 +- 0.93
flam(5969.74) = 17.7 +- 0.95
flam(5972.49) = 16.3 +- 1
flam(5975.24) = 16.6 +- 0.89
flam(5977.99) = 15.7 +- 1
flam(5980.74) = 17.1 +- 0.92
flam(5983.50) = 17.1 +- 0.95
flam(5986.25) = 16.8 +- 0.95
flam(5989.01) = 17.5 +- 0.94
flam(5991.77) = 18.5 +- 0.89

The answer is 2.0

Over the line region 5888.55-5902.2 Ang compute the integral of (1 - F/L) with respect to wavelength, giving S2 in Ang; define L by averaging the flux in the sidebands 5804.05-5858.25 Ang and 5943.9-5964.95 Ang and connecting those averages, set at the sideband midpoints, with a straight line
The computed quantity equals 2.7 Ang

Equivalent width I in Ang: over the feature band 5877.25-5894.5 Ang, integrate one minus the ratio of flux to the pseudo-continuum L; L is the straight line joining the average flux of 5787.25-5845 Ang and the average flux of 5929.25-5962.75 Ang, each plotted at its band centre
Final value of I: 1.99 Ang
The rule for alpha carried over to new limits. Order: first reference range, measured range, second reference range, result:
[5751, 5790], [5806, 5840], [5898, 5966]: -1.8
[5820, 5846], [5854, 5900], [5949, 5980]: 4.4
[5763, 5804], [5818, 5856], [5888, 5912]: -3.2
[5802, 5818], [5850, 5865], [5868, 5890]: 0.2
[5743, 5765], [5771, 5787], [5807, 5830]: 0.6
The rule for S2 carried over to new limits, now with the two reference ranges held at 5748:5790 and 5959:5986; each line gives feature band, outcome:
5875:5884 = -0.02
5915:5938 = -0.63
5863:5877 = 0.07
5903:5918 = -0.39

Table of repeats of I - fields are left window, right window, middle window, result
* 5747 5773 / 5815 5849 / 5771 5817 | 0.1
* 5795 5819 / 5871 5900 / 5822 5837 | -0.8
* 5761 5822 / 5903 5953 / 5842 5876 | 1.0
